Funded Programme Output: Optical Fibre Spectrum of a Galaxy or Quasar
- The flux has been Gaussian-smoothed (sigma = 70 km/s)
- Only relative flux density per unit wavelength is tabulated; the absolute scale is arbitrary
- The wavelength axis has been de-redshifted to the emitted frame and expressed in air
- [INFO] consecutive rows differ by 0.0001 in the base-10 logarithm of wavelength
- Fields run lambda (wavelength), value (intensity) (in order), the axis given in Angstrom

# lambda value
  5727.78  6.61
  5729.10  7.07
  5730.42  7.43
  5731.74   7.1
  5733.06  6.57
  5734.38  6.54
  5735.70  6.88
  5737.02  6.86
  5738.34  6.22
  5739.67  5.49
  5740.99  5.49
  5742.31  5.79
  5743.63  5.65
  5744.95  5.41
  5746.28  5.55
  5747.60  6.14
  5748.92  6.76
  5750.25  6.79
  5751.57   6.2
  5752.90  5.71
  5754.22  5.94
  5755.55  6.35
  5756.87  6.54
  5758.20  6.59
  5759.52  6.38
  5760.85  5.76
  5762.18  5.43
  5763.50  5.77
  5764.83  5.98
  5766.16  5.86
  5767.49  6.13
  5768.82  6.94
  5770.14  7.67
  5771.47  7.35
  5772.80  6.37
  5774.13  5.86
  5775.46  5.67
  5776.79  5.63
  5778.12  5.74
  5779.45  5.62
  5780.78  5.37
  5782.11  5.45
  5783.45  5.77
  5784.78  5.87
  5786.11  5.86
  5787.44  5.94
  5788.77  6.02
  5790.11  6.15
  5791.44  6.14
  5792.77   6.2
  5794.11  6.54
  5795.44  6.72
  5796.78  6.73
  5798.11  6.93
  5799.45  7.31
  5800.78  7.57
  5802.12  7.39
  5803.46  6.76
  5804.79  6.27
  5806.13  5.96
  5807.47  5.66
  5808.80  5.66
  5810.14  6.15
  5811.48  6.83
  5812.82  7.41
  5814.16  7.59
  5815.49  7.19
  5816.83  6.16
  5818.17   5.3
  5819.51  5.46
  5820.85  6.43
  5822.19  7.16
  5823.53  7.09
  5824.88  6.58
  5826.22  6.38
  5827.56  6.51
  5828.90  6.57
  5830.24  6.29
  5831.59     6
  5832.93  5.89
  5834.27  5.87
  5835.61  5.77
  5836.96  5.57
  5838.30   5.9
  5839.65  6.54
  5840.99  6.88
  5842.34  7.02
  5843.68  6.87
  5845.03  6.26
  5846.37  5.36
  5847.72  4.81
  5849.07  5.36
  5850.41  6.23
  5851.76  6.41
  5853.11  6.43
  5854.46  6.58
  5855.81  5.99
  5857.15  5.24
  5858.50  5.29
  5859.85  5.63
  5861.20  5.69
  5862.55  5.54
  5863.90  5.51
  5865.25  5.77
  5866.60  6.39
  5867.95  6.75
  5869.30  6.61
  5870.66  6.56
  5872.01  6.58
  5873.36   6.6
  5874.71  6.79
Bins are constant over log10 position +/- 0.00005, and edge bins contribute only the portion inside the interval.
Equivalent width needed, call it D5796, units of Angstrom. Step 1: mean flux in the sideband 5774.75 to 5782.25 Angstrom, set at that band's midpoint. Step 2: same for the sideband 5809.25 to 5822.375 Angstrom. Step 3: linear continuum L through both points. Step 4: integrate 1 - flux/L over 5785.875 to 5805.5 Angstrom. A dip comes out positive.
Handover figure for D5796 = -1.8 Angstrom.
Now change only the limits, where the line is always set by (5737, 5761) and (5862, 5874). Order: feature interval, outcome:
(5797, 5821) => -1.5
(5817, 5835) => -0.2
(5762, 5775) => -0.5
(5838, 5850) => 0.2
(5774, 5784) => 0.8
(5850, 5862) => 0.6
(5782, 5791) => 0.3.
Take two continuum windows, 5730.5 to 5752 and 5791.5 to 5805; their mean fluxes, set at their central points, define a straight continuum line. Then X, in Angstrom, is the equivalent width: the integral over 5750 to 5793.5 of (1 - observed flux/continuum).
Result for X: 3.1 Angstrom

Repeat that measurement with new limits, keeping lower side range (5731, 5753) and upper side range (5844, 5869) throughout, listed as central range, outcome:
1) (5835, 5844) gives -0.7 Angstrom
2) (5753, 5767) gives 0.2 Angstrom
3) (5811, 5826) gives -1.7 Angstrom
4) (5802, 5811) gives -0.3 Angstrom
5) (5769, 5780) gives -0.3 Angstrom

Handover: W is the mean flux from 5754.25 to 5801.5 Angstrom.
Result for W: 6.23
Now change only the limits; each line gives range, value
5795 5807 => 6.83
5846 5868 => 5.8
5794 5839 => 6.46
